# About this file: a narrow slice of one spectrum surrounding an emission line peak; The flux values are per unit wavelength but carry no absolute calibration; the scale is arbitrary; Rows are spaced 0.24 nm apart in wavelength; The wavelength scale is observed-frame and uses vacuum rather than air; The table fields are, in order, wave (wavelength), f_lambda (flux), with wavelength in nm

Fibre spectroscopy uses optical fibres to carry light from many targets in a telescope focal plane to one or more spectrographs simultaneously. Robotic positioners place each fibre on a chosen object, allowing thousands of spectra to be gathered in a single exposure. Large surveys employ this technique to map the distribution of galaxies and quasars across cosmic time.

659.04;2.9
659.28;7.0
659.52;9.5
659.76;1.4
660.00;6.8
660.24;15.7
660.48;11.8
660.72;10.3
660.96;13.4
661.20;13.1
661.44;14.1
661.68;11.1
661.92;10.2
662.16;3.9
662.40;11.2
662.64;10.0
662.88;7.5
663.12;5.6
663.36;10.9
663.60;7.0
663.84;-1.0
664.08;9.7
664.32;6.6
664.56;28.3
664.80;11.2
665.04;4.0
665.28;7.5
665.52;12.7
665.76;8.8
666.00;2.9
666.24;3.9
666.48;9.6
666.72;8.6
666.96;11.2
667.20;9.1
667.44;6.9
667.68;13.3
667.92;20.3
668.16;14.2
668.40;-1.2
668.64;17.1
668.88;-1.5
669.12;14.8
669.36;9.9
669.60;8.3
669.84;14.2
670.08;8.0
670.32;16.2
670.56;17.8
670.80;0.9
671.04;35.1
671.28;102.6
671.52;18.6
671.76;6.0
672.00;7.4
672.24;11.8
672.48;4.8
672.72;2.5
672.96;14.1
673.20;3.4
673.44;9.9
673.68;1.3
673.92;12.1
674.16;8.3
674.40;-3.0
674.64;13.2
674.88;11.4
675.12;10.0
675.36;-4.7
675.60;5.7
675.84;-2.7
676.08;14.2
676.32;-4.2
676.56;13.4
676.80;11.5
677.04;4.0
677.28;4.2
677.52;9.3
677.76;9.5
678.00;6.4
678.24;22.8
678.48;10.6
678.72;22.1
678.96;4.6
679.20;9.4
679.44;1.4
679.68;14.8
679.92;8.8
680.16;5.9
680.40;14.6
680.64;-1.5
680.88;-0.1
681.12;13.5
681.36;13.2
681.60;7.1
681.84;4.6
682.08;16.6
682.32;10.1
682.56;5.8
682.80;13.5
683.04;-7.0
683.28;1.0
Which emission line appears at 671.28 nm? H-beta 4861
